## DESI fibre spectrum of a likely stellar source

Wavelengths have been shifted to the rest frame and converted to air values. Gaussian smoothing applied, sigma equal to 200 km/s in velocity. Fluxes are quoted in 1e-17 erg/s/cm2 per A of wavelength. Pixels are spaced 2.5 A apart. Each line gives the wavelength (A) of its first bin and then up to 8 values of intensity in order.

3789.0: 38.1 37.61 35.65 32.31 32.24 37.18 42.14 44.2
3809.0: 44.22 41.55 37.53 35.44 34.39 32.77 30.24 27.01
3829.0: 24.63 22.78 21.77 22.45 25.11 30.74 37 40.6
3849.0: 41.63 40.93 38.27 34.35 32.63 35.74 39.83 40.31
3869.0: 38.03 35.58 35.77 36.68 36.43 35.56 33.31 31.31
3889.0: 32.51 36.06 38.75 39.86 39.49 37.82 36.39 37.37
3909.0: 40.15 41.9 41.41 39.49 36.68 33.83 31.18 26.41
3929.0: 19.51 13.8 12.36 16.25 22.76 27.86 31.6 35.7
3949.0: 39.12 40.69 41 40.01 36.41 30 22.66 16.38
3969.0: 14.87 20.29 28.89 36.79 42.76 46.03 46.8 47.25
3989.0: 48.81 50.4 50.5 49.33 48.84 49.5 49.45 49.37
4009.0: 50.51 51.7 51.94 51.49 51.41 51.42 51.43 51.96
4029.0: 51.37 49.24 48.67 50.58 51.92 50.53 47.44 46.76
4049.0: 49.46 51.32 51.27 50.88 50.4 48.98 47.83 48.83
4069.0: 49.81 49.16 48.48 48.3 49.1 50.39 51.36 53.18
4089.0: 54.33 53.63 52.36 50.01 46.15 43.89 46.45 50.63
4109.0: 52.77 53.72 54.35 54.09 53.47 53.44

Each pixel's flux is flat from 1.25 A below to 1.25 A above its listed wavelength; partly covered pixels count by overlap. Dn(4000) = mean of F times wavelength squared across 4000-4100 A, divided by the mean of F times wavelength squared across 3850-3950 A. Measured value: 1.6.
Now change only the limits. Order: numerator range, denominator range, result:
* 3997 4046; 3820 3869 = 1.68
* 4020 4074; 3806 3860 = 1.66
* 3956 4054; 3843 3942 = 1.39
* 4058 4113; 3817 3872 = 1.71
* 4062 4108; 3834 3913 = 1.53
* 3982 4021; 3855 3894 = 1.49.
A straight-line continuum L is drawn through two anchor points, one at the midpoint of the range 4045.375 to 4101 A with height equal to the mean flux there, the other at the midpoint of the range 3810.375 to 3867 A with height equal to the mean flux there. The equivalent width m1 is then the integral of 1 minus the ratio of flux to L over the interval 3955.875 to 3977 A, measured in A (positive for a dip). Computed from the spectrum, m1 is 7.8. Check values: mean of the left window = 33.3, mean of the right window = 50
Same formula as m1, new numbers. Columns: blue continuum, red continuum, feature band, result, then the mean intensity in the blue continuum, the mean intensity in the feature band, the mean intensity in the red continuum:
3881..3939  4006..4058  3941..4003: 5.9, 32.4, 37.9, 50.5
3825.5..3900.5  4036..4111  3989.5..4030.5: -5.0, 34.2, 50.6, 49.9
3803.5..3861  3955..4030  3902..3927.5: 1.3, 33.9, 36.6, 42.9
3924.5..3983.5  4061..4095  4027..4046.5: -3.0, 29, 49.8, 50.4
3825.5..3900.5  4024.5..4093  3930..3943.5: 7.0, 34.2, 19.3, 50.2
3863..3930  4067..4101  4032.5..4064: -1.5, 36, 49.8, 50.3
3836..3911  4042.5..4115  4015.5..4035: -1.9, 36.2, 50.9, 50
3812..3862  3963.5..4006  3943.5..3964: 1.1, 32.4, 36.1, 39.9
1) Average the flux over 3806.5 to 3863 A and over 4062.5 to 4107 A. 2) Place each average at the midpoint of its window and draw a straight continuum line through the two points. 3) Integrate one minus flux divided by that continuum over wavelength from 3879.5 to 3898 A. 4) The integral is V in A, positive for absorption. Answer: 0.79 A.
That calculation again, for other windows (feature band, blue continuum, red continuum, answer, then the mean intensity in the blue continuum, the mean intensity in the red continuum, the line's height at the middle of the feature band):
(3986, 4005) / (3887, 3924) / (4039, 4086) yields -2.1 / 37.6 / 49.6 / 44.5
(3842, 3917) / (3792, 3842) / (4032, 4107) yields -0.9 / 32.8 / 49.7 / 37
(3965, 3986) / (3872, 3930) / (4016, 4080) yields 5.4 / 35.6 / 49.9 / 42.9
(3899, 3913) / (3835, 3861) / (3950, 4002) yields -1.1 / 34.3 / 38.3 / 36.1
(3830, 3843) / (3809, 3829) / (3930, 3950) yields 3.2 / 34.2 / 24.7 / 32.8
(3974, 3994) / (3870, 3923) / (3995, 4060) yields 0.5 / 36.9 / 50.3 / 45.9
